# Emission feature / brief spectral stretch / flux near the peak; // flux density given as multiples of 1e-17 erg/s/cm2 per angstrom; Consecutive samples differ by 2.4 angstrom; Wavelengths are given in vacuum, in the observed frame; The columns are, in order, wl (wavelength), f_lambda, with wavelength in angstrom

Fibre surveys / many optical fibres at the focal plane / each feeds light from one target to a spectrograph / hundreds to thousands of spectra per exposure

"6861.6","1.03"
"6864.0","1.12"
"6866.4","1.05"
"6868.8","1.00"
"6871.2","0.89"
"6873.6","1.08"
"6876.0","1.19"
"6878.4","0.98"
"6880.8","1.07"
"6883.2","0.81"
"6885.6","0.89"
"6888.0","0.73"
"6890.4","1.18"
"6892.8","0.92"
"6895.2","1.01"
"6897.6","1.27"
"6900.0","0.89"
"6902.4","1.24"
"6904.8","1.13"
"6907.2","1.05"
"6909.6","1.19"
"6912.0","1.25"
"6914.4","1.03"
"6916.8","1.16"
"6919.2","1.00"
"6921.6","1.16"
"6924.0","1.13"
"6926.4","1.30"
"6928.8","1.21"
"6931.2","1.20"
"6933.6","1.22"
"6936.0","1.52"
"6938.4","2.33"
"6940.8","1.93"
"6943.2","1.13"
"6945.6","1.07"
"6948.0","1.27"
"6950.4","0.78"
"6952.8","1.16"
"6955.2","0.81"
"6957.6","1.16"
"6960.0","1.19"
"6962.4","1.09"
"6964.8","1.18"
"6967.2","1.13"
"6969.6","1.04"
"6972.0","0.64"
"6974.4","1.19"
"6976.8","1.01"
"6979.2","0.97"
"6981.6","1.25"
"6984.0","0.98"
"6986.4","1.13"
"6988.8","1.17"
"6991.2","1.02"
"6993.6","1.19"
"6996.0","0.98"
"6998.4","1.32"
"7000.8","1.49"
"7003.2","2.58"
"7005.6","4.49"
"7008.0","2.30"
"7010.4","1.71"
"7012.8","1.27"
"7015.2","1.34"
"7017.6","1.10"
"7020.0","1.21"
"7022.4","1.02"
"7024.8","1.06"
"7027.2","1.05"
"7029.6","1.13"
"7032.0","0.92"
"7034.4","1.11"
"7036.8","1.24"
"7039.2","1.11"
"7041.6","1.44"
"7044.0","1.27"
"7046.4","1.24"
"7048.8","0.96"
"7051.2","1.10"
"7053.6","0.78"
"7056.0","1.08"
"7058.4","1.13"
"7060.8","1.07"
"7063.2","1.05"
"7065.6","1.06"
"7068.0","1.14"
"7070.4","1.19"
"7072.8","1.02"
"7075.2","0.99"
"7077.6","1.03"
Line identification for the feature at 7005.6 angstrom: [O III]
